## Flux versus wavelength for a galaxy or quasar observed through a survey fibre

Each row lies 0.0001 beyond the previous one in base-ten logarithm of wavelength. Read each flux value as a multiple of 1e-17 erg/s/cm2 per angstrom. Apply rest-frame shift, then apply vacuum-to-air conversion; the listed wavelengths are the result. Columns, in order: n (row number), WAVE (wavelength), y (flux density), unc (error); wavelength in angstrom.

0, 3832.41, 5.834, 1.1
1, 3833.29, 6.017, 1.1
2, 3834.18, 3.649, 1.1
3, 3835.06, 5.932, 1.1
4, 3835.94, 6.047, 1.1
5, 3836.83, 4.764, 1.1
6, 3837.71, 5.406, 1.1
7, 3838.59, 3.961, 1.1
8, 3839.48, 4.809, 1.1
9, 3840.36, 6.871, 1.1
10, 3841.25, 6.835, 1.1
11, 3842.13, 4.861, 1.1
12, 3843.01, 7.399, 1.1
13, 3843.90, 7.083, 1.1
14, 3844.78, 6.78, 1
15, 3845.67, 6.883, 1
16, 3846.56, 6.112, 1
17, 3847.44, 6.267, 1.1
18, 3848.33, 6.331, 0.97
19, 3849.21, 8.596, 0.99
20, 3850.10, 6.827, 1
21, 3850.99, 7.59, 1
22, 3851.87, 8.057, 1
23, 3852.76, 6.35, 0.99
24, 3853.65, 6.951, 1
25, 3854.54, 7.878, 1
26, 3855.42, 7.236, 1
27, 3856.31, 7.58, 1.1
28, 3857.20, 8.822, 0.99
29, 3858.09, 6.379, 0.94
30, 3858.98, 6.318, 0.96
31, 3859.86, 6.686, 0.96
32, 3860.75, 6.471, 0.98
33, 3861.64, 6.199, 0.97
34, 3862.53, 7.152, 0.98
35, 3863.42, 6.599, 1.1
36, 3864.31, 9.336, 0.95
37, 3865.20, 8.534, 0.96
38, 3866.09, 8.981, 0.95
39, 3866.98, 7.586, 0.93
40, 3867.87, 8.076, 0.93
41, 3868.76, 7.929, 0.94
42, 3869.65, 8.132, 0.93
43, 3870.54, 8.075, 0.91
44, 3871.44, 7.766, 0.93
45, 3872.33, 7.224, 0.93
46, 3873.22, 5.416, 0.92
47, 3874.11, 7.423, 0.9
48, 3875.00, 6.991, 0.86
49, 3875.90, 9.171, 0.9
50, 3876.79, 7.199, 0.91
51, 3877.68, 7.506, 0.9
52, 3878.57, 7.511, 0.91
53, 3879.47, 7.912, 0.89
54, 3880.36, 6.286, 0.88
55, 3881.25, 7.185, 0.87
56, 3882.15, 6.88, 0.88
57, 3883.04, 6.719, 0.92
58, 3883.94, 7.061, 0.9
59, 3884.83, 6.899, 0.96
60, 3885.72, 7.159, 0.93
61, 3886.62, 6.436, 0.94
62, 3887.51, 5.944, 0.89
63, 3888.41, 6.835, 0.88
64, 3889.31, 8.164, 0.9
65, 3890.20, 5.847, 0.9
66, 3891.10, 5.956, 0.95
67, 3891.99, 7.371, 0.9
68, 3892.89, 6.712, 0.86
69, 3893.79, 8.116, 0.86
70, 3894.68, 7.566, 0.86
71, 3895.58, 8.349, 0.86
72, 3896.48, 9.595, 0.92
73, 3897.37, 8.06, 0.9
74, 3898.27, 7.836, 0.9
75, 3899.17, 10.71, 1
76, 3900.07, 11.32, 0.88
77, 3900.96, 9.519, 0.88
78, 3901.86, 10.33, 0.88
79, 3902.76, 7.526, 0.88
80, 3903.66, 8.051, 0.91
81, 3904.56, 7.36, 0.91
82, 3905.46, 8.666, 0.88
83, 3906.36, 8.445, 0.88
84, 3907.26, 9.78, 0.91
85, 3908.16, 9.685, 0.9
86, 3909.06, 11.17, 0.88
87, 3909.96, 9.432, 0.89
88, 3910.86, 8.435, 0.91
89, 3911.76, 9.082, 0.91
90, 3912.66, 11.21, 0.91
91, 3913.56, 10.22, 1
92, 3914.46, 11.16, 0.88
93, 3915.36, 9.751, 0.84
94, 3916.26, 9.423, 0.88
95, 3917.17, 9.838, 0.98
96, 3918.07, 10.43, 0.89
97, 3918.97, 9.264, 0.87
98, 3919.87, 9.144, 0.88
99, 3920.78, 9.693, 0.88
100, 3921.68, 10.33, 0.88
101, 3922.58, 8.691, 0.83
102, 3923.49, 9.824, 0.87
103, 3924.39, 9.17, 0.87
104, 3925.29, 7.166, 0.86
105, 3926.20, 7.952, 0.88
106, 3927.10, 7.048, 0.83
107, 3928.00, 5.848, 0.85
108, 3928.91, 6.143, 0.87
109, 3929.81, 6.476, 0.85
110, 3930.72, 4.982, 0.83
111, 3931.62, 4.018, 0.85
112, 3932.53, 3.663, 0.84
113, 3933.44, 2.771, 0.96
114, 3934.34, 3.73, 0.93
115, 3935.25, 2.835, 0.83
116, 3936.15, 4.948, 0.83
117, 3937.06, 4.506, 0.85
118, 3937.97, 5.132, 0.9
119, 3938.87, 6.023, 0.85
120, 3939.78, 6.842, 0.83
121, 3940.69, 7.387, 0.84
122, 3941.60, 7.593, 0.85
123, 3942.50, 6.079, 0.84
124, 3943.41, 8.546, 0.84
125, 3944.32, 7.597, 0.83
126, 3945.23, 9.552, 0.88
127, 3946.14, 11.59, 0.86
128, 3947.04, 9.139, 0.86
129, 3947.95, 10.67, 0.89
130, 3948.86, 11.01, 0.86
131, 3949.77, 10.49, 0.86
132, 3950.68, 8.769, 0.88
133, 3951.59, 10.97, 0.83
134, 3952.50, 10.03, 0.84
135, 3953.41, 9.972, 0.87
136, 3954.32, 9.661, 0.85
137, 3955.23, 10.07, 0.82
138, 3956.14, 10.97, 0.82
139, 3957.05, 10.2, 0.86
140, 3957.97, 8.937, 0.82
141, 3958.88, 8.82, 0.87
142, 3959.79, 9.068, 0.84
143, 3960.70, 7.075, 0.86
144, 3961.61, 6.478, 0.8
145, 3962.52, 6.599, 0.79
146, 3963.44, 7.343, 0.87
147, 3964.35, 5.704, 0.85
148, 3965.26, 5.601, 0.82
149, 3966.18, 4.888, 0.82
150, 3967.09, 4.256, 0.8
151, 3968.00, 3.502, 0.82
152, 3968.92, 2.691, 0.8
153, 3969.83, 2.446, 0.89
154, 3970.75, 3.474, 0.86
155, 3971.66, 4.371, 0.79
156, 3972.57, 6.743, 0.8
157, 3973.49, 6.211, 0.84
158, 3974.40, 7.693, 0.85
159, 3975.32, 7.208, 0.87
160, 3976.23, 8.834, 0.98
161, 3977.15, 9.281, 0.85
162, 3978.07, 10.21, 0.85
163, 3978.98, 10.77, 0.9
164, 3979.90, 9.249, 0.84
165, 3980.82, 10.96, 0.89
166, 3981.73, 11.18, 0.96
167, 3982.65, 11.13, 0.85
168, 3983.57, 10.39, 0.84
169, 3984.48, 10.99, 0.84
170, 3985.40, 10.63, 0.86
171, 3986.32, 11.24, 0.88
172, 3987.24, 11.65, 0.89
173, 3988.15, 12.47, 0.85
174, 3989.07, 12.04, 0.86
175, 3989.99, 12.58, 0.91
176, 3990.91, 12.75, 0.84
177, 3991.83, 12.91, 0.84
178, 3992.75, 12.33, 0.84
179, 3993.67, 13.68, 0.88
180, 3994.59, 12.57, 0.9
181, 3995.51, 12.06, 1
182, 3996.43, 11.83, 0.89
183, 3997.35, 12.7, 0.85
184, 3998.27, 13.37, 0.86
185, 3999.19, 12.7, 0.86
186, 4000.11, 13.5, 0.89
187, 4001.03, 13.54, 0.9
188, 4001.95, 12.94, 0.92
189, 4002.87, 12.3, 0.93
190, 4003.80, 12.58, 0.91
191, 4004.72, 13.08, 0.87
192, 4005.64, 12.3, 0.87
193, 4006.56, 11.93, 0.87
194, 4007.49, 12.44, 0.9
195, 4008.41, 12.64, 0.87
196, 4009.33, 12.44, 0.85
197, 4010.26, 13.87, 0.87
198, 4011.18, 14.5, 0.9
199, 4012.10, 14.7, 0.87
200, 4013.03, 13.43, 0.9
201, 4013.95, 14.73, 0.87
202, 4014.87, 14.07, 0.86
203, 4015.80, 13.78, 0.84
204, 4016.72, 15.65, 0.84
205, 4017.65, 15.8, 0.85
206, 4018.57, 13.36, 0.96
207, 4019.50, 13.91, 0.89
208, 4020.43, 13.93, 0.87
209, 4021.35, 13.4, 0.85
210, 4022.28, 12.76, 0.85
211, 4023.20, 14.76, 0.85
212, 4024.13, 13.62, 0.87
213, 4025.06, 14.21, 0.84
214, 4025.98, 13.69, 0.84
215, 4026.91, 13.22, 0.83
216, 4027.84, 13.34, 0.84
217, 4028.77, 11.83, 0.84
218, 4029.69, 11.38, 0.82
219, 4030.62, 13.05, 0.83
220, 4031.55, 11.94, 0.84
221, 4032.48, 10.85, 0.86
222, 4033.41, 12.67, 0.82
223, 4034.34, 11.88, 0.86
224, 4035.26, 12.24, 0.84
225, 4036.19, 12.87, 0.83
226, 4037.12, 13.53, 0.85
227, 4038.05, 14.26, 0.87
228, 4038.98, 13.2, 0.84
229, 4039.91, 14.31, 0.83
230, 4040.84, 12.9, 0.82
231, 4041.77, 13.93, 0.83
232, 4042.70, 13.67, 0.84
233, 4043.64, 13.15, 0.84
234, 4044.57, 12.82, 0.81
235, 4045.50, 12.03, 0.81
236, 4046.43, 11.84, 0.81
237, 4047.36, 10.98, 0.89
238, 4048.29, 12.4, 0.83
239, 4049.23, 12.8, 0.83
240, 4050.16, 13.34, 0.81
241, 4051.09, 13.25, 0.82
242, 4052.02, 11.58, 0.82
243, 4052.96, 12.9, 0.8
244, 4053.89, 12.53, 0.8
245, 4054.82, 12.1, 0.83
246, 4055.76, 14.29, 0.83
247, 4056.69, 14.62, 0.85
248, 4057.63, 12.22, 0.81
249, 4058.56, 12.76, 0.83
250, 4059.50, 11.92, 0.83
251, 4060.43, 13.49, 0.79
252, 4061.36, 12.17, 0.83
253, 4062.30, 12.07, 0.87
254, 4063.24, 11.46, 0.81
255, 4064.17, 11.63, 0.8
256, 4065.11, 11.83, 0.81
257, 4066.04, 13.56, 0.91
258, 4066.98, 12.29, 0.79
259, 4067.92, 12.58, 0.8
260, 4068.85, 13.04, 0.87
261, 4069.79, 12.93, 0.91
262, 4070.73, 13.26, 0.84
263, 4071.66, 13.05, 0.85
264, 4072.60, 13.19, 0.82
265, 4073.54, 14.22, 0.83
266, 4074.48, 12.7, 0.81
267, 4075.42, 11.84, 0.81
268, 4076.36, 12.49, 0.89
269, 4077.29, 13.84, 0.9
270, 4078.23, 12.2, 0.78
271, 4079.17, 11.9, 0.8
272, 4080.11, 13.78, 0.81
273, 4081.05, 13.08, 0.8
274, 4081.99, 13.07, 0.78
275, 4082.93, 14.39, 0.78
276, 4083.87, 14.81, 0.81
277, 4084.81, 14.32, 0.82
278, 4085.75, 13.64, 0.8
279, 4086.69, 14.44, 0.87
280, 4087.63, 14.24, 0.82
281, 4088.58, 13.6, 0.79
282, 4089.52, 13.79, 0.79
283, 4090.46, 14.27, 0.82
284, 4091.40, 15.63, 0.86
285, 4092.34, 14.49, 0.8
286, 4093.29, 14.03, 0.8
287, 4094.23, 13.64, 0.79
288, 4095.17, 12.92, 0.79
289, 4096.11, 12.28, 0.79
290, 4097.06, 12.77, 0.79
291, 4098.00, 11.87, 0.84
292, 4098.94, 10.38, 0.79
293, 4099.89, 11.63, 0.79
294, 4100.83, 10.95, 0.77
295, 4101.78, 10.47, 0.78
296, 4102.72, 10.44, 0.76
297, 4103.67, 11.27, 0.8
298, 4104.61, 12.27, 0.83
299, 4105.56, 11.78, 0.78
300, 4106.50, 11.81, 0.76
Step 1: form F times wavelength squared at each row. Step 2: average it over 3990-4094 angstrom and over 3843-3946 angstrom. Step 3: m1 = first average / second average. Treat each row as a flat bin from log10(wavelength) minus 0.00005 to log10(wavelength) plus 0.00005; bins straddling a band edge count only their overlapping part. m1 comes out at 1.9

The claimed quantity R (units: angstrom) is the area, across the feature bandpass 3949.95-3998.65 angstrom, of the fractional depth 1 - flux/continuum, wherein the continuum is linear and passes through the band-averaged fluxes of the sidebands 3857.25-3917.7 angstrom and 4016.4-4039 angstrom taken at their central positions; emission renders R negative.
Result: 9.11 angstrom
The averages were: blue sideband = 8.05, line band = 9.2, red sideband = 13.2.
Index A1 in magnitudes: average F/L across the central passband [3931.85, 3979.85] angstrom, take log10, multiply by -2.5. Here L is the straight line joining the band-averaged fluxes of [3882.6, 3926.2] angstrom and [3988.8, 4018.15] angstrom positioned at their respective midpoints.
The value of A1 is 0.45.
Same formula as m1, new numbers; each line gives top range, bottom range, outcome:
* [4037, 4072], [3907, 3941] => 1.78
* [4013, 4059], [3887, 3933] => 1.67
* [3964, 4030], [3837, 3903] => 1.64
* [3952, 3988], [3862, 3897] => 1.15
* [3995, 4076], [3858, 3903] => 1.85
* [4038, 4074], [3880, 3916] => 1.66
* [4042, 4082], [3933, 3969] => 1.79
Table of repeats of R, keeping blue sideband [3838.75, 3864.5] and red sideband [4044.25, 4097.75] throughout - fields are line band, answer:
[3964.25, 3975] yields 5.7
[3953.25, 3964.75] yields 1.6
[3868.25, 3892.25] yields 1.6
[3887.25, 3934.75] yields 1.8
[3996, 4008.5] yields -1.8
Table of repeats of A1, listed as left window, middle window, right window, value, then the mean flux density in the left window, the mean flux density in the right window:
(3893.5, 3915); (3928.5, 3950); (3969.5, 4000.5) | 0.409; 9.25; 10.4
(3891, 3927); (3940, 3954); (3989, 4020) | 0.161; 9.07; 13.2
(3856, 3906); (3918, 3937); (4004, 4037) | 0.365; 7.64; 13.3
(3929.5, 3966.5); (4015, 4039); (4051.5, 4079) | -0.206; 7.5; 12.7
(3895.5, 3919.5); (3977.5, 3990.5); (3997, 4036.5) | 0.093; 9.45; 13.2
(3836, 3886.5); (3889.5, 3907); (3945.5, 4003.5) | -0.054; 7.04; 9.62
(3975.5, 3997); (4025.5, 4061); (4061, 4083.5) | -0.043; 11.3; 12.8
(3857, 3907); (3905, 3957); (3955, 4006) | 0.041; 7.65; 9.66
